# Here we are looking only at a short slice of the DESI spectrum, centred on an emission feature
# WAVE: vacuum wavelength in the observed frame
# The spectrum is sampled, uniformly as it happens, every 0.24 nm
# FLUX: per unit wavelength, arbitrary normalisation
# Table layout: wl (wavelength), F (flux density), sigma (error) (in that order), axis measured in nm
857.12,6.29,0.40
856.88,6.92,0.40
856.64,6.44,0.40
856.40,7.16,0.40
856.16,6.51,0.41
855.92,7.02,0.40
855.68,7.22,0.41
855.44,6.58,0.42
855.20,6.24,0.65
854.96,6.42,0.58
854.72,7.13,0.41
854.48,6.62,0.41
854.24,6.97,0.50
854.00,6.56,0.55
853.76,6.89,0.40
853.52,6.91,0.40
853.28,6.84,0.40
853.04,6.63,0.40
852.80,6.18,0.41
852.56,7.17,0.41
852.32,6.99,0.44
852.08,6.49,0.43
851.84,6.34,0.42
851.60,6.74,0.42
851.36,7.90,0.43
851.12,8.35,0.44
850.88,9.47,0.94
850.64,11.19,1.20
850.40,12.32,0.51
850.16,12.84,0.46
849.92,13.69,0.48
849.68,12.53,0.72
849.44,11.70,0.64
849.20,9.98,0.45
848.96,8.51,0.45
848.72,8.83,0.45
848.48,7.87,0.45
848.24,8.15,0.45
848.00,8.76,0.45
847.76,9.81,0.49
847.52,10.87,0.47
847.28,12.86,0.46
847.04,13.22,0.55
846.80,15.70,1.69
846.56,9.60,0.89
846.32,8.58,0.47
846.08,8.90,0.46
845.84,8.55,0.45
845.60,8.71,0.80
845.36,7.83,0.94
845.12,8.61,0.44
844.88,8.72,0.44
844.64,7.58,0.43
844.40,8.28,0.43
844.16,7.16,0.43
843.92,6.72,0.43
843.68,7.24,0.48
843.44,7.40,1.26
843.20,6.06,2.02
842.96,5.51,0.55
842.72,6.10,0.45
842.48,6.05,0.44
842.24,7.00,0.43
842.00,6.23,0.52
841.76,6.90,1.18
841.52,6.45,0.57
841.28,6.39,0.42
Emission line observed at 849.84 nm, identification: [N II]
